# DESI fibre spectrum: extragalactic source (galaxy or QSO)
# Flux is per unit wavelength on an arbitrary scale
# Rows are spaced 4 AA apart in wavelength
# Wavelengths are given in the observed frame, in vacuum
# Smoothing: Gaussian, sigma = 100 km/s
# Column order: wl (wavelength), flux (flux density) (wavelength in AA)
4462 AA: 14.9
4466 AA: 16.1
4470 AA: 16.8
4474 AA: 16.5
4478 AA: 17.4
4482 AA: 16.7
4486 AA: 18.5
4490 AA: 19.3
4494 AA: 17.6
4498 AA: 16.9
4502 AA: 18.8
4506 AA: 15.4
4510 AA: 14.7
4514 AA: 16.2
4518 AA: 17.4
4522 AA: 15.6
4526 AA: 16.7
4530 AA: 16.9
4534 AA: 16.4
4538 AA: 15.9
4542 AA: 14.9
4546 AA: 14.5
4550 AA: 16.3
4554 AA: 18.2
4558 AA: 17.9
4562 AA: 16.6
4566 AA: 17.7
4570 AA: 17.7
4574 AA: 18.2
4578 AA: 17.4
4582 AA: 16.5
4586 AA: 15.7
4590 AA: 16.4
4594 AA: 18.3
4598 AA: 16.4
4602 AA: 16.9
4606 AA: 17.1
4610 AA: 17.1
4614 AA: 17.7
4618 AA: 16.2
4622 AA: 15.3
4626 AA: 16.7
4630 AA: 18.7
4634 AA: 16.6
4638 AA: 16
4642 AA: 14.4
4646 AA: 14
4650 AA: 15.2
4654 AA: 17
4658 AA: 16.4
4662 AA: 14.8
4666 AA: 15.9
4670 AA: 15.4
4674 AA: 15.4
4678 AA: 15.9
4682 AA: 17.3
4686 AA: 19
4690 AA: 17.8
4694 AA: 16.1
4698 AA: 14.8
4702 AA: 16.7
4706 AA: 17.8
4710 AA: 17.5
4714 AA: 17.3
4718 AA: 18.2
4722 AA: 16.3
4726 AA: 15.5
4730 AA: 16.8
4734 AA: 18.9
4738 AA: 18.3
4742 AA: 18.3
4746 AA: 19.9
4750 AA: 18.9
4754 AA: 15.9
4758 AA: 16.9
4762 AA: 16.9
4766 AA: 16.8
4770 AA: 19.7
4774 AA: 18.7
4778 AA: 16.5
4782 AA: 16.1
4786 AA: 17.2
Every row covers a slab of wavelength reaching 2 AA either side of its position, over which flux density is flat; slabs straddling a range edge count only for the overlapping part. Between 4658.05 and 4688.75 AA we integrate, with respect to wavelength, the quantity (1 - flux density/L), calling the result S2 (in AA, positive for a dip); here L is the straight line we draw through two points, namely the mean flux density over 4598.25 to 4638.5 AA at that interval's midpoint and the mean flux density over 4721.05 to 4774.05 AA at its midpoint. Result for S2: 1.6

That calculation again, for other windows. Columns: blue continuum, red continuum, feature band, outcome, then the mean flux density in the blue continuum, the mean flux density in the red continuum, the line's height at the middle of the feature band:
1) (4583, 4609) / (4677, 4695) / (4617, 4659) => 2.5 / 16.8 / 17.4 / 17.1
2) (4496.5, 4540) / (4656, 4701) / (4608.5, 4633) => -0.9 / 16.4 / 16.3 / 16.3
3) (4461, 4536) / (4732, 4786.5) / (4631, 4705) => 5.7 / 16.8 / 17.8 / 17.5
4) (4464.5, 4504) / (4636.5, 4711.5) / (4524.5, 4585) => 0.8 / 17.5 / 16.2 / 17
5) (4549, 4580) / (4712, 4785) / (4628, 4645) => 1.2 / 17.5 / 17.5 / 17.5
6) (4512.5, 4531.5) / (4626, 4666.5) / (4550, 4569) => -1.3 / 16.6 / 15.9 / 16.4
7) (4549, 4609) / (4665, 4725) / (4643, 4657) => 1.3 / 17.2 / 16.8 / 16.9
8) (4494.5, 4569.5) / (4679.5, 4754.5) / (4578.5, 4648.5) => 1.9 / 16.5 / 17.5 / 16.9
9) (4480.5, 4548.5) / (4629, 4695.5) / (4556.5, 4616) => -2.8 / 16.6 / 16.2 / 16.4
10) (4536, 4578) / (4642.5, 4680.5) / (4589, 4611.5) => -1.1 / 16.8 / 15.5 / 16.3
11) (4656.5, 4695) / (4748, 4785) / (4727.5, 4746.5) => -1.3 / 16.4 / 17.4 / 17.1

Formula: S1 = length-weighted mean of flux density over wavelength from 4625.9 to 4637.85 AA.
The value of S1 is 17.2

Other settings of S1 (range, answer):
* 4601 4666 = 16.2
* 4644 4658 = 15.5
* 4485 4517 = 17.1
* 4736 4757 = 18.2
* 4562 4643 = 16.9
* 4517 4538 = 16.5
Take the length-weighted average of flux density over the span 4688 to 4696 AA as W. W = 17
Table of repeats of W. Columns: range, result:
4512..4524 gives 16.4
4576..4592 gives 16.5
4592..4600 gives 17.4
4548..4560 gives 17.5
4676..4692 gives 17.5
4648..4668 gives 15.9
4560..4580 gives 17.5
